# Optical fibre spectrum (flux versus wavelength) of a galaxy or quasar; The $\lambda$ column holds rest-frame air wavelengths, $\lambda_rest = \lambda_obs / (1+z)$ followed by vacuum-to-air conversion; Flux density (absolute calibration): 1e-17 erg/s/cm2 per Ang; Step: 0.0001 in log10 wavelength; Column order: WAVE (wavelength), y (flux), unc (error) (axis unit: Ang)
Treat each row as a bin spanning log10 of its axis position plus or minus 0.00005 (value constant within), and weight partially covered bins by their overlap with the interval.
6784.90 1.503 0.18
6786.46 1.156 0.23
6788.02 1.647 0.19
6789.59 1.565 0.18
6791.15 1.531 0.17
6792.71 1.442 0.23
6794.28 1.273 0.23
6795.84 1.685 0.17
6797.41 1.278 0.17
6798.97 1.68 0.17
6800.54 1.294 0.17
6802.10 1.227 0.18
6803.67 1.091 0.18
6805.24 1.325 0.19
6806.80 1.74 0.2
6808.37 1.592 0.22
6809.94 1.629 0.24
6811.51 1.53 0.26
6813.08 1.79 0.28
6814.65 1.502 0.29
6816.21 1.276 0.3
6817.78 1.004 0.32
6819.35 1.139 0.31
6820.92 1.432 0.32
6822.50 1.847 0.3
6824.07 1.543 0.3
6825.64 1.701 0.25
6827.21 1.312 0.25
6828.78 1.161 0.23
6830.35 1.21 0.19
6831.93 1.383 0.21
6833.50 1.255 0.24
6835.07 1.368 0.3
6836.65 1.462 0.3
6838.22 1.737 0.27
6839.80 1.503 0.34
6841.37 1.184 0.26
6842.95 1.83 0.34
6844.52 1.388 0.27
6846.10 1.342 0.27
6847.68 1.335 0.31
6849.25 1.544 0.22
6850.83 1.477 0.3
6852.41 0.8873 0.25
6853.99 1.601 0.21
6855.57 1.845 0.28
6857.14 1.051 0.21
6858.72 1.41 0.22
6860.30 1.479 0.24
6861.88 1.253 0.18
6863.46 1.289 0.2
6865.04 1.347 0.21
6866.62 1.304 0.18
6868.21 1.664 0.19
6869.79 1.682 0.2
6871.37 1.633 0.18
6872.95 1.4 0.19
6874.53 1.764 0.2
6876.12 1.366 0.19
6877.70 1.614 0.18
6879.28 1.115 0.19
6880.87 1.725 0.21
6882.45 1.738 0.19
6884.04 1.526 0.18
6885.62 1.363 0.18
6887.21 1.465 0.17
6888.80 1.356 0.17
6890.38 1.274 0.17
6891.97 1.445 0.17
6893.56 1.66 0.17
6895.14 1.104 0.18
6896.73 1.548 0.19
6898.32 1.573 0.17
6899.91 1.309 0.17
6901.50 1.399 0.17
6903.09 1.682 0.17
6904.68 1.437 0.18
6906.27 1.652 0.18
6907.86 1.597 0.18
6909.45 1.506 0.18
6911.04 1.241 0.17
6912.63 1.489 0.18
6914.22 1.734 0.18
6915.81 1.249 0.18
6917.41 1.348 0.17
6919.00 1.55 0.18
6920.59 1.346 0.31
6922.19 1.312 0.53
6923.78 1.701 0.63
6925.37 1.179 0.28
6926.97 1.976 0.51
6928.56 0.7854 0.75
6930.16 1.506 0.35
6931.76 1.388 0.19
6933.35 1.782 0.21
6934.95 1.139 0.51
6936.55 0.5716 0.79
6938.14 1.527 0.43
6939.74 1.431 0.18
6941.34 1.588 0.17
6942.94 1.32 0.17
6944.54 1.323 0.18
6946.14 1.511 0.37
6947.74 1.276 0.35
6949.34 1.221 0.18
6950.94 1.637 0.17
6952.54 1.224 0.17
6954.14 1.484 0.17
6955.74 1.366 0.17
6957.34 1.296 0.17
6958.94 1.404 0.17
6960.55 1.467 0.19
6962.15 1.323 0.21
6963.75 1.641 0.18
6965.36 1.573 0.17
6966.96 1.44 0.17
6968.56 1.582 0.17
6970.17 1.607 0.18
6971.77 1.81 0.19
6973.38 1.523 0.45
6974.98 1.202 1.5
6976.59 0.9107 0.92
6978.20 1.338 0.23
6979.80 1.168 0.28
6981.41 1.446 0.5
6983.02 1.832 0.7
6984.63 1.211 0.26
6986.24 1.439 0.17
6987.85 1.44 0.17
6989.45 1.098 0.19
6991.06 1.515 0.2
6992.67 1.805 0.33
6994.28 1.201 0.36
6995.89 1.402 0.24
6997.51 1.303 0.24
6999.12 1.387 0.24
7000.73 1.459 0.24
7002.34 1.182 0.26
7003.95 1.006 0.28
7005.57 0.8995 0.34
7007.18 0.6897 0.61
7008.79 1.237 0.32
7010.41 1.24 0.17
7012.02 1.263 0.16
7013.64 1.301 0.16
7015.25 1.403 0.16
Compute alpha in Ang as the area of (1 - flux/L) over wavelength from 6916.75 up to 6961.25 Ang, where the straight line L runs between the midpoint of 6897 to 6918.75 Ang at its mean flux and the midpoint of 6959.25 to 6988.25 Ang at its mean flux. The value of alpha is 2.49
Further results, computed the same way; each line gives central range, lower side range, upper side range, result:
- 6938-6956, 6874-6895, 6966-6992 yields 0.4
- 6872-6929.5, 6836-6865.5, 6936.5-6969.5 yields -1.8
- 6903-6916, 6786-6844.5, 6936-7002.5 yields -0.9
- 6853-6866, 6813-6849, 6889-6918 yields 0.3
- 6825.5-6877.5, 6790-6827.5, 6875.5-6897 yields 0.8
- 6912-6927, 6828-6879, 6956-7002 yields -0.4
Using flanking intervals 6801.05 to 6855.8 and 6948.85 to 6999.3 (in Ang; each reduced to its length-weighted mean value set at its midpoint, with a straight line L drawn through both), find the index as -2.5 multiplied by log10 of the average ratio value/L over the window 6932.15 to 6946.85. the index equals 0.051 mag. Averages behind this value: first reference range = 1.43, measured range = 1.35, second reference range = 1.42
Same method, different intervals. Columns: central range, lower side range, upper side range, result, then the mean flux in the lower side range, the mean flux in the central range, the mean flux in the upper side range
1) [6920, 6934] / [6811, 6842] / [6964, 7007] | -0.04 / 1.42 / 1.44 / 1.37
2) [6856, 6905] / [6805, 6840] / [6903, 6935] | 0.00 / 1.46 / 1.45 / 1.46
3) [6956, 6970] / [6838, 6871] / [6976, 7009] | -0.12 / 1.43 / 1.47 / 1.29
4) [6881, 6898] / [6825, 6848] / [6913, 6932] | -0.03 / 1.41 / 1.46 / 1.43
